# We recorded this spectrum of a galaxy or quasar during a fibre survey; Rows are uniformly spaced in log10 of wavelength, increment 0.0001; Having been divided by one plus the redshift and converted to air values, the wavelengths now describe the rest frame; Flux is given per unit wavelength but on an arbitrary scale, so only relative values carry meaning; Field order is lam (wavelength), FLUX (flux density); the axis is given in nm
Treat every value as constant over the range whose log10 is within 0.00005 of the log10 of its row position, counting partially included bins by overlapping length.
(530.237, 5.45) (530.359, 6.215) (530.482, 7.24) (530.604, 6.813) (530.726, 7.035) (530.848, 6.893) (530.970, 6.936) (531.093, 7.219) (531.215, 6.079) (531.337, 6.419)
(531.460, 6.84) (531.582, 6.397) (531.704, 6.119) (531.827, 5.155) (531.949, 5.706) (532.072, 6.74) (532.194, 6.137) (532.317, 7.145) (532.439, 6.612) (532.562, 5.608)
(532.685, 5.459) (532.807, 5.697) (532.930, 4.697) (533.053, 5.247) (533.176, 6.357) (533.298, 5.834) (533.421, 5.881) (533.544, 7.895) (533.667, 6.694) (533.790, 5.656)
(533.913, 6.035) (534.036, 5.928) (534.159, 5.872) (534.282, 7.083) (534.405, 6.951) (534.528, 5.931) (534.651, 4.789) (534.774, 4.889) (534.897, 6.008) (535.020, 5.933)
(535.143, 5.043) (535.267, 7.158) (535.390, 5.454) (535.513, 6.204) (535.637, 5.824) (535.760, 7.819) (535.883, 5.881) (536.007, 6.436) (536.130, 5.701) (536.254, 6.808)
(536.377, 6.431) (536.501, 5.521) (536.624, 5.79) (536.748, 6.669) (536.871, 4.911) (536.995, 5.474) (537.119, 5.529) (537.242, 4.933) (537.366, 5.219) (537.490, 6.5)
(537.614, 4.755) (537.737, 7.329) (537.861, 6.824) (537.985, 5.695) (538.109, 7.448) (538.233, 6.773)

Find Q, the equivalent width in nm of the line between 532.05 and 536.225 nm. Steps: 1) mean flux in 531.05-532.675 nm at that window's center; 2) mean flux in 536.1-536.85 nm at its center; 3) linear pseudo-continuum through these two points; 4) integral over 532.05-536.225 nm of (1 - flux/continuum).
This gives 0.08 nm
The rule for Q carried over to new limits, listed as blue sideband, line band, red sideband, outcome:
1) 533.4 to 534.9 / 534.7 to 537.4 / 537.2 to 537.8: 0.017 nm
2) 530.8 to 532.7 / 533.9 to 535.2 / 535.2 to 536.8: 0.092 nm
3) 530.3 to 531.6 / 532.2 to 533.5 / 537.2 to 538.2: 0.134 nm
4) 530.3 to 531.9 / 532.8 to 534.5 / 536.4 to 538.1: 0.032 nm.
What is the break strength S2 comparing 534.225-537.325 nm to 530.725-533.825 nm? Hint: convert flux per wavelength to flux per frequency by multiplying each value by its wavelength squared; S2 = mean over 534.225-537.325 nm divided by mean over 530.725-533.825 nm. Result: 1.0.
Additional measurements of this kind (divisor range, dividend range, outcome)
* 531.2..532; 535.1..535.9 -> 1.04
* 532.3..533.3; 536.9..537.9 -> 1.01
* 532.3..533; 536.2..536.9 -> 1.07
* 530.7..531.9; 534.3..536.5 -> 0.95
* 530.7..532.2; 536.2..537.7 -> 0.91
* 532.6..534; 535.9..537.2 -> 1.01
